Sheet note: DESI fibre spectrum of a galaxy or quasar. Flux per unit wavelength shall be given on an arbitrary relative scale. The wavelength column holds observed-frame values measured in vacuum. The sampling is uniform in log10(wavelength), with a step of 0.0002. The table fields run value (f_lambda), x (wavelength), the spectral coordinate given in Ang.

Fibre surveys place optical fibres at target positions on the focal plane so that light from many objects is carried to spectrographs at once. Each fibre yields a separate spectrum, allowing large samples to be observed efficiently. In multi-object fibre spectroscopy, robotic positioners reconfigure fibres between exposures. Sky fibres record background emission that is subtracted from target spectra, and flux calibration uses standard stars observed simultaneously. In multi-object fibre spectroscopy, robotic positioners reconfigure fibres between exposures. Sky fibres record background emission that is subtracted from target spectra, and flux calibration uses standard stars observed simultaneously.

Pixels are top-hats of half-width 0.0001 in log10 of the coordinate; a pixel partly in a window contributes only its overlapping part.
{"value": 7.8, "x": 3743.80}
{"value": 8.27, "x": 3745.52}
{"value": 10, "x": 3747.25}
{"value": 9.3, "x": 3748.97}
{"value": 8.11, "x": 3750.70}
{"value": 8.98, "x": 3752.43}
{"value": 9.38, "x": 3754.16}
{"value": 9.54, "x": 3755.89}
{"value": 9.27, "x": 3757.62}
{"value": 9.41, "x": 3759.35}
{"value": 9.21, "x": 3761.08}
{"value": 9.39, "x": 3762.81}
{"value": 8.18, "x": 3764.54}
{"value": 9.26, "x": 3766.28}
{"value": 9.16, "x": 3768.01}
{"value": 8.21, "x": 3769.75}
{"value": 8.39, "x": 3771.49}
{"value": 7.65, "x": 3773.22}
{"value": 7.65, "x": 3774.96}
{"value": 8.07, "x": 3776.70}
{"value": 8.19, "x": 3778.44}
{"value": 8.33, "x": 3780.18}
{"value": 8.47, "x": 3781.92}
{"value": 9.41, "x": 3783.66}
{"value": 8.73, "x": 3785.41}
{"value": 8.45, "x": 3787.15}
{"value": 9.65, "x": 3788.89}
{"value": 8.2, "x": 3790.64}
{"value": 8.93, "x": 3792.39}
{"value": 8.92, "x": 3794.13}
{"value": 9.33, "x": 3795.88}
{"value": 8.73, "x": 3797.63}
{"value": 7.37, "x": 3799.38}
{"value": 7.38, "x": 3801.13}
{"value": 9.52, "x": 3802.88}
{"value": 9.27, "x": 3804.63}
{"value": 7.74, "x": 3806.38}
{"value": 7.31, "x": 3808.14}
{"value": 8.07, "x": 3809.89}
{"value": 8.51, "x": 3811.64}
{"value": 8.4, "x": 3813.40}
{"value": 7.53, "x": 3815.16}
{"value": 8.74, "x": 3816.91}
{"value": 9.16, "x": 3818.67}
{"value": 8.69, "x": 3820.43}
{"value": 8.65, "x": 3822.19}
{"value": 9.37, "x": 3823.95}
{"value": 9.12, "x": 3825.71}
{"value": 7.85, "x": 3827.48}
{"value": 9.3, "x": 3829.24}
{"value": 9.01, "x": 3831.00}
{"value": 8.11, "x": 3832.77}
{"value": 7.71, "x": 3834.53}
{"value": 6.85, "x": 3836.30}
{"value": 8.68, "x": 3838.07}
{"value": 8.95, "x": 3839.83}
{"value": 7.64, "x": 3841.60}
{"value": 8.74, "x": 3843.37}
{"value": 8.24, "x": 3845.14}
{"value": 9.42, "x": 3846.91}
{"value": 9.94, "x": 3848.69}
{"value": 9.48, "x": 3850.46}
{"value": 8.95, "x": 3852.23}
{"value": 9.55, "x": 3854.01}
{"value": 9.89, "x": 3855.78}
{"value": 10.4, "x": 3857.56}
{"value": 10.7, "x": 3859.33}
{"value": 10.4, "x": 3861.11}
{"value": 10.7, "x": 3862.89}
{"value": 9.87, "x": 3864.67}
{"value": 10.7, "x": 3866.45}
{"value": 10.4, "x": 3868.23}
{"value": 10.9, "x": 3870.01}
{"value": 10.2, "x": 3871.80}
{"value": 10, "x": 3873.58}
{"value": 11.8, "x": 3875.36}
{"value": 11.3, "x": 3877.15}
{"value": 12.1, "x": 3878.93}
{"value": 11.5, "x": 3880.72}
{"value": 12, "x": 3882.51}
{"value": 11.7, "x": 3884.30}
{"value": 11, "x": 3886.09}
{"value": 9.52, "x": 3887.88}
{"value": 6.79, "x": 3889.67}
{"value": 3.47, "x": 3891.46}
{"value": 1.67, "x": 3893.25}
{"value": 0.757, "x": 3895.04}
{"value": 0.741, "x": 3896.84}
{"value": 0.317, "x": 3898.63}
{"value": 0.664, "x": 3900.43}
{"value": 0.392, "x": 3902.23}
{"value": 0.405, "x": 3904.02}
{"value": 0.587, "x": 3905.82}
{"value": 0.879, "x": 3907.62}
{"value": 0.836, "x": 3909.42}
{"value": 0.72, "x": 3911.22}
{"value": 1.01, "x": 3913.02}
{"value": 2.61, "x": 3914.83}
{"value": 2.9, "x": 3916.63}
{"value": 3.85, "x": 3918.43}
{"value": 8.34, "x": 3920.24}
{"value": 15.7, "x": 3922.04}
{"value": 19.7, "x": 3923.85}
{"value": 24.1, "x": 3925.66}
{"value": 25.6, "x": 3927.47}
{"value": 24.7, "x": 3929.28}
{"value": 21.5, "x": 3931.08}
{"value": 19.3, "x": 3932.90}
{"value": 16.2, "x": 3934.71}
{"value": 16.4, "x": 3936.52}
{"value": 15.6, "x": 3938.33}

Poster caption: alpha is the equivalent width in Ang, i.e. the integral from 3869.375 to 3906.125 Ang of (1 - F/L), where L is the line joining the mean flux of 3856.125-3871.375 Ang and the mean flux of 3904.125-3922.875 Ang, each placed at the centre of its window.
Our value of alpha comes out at 6.4 Ang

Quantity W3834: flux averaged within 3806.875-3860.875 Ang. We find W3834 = 8.78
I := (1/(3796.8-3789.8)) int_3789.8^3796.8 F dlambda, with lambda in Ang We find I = 8.85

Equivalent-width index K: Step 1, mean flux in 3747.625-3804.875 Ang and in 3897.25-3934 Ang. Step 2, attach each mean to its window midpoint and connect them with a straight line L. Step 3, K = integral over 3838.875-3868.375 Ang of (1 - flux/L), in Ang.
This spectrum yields -3.2 Ang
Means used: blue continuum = 8.73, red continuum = 8.66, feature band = 9.63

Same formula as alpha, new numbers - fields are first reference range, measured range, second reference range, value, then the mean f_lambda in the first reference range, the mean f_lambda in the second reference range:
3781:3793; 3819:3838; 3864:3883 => 2.6 Ang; 8.83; 11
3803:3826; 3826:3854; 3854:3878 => 2.6 Ang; 8.52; 10.5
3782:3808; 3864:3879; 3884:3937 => -4.1 Ang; 8.64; 8.33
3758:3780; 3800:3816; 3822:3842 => 0.6 Ang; 8.57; 8.45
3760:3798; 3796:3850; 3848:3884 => 6.3 Ang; 8.66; 10.6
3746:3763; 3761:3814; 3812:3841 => 2.3 Ang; 9.23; 8.5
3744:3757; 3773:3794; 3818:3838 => 0.7 Ang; 9.02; 8.53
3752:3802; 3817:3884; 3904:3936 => 1.3 Ang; 8.68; 10.9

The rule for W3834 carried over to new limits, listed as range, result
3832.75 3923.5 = 7.31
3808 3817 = 8.11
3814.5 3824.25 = 8.68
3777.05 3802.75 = 8.59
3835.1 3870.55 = 9.49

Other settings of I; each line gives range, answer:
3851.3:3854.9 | 9.26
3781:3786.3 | 8.86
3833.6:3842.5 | 7.97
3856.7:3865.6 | 10.4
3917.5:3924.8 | 11.9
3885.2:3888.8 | 10.2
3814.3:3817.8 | 8.15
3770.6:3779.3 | 7.99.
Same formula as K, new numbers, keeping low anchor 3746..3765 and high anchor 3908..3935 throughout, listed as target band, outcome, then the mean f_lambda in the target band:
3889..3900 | 8.99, 2.13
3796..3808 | 2.01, 8.33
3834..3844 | 2.42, 8.09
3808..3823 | 2.73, 8.39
